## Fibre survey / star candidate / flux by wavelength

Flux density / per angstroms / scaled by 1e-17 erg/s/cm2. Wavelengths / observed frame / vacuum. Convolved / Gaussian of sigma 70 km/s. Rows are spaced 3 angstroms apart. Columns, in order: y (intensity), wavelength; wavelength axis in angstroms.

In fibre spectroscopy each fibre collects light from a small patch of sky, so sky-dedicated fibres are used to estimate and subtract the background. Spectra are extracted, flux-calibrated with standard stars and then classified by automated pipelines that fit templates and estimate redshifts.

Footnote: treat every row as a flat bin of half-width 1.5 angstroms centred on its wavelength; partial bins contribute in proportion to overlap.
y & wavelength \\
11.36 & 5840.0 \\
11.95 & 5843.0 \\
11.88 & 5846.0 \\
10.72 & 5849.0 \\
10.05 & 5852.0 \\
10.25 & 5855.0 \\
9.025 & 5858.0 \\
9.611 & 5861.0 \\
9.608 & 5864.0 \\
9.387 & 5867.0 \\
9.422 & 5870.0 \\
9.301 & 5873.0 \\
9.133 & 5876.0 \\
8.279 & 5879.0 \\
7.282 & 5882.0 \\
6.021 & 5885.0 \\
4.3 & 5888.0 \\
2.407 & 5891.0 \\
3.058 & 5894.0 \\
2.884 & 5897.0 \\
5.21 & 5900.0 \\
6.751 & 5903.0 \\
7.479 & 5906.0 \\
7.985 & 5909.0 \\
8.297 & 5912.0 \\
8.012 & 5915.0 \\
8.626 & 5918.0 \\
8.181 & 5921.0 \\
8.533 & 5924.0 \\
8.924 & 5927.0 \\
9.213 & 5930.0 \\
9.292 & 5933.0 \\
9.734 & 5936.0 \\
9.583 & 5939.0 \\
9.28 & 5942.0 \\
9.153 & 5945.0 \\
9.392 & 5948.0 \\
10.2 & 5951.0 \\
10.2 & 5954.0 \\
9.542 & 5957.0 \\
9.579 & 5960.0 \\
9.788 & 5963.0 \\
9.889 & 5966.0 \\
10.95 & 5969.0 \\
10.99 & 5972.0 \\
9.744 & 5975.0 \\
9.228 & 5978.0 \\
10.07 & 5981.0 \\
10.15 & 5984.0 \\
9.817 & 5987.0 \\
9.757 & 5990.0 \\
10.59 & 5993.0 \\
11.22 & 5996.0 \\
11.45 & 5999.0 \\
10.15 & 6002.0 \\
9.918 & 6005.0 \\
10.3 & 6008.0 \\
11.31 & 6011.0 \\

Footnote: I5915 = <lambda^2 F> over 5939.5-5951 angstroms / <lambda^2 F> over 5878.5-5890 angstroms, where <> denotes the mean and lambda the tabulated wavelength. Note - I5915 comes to 1.6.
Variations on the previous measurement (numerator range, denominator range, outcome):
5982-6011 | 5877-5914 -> 1.82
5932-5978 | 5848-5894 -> 1.24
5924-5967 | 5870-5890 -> 1.31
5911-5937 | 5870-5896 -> 1.40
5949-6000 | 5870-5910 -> 1.67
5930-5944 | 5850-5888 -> 1.10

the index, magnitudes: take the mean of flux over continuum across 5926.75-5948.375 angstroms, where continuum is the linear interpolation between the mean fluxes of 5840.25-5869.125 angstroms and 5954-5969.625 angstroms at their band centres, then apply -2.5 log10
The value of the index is 0.07 mag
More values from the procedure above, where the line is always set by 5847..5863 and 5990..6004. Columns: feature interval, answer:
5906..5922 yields 0.252 mag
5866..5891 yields 0.318 mag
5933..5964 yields 0.090 mag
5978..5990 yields 0.080 mag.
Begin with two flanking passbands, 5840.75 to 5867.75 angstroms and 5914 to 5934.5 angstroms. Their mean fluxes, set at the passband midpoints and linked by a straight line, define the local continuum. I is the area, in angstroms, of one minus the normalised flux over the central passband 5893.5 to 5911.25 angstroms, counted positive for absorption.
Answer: 6.5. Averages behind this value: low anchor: 10.3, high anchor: 8.7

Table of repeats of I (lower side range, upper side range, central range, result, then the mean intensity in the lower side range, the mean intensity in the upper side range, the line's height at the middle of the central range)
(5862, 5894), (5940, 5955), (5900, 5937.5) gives 1.8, 7.34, 9.62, 8.68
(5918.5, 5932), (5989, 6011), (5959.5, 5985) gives -0.5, 8.73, 10.6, 9.88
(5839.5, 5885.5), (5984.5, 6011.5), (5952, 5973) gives 0.3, 9.62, 10.5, 10.2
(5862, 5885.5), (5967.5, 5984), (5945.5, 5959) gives 0.1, 8.68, 10.2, 9.84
